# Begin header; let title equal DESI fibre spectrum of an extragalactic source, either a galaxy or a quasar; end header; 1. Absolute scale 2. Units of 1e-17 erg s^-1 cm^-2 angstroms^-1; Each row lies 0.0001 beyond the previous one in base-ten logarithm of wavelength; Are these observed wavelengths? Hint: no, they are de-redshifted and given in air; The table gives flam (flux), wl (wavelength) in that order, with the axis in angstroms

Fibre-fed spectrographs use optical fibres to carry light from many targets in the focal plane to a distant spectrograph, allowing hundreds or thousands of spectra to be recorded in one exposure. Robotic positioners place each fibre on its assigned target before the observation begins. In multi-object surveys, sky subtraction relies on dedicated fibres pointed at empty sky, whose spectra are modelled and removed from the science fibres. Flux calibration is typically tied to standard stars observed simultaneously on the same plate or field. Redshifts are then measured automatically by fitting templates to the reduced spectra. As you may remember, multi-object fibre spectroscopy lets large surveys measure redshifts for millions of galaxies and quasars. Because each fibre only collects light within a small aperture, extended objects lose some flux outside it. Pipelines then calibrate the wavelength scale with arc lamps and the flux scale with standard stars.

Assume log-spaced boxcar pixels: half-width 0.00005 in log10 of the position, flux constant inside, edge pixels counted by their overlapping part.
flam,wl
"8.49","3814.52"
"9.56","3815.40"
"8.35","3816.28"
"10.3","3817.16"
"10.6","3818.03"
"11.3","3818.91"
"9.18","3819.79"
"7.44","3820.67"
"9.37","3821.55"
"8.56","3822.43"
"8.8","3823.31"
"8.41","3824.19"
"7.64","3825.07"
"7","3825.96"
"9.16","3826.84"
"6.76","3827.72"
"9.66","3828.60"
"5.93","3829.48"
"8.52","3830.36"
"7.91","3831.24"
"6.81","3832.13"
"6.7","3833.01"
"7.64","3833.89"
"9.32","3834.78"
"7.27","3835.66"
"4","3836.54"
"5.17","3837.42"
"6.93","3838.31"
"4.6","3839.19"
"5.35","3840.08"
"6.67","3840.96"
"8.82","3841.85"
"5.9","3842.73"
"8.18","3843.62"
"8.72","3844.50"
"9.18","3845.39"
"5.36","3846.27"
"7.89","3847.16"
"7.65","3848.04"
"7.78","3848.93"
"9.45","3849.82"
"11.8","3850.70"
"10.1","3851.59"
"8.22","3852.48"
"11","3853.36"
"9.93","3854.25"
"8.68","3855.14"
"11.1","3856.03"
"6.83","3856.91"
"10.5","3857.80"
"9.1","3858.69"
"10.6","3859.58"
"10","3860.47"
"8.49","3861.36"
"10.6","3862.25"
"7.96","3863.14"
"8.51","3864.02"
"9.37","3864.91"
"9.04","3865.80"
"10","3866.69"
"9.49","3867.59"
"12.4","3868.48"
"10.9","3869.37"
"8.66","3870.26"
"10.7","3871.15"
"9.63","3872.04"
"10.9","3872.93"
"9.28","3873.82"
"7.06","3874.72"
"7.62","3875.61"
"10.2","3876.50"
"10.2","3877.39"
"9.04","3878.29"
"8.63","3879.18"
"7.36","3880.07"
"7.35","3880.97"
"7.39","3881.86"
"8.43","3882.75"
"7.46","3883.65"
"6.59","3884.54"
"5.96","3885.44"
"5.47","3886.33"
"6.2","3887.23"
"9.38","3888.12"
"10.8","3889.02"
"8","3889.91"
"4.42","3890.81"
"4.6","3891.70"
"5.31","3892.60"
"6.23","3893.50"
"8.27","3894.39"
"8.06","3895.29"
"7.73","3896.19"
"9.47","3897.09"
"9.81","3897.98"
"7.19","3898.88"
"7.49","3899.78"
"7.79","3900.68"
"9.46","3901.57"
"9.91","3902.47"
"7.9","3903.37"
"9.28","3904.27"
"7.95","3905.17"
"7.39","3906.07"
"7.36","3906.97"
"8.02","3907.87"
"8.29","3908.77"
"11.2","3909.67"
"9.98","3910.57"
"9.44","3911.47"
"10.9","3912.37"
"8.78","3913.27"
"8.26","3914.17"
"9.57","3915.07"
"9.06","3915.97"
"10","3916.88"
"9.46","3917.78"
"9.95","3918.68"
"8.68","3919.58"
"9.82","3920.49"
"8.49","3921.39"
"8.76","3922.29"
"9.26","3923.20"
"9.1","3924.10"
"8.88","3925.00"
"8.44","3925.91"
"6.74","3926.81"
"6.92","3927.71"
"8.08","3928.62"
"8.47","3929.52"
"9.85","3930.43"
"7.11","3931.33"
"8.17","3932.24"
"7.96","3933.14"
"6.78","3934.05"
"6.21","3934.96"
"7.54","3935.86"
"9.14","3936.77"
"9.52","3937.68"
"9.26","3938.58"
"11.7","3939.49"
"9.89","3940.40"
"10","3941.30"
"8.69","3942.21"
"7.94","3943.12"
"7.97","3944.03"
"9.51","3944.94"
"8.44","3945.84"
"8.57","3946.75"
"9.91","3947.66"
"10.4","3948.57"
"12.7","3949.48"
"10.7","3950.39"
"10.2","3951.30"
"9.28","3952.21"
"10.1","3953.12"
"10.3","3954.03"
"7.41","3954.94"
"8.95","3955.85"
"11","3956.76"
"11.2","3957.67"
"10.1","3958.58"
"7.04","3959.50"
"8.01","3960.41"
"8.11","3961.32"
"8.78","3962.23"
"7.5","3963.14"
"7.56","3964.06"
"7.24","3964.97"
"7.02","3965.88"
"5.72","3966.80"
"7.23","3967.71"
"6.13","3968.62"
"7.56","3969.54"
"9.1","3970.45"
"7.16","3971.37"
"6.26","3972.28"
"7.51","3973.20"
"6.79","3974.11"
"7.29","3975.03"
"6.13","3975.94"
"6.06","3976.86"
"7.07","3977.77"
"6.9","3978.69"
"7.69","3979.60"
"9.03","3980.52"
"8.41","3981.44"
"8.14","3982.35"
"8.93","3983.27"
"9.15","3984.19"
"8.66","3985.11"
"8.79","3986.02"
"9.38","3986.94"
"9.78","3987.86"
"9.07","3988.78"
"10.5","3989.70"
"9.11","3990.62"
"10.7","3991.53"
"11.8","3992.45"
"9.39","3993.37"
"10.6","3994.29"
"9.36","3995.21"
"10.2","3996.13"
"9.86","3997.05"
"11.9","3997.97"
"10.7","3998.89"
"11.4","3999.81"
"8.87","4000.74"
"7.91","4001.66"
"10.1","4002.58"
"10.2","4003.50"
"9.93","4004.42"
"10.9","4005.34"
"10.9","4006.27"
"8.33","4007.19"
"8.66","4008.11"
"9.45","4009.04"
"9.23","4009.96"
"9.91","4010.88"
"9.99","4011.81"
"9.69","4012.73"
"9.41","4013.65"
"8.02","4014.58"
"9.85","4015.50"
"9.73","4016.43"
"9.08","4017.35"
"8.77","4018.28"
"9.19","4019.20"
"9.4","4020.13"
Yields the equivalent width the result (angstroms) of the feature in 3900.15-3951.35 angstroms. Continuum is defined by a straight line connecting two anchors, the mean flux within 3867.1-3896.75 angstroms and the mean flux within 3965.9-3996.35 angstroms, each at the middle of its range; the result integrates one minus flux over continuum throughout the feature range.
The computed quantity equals -4.3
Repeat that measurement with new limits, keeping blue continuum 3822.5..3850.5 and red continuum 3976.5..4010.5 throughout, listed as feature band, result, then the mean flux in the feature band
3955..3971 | 1.60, 8.11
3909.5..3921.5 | -1.58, 9.53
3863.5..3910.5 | -1.86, 8.38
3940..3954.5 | -1.38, 9.66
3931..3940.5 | 0.26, 8.44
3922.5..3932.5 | 0.33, 8.29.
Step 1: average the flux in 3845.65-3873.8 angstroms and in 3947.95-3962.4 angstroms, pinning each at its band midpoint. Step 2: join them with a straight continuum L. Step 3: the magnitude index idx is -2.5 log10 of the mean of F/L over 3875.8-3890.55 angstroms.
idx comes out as 0.19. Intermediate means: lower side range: 9.44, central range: 7.98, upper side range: 9.66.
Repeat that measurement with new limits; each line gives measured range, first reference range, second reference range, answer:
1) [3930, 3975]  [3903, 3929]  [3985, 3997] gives 0.09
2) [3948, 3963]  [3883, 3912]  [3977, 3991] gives -0.15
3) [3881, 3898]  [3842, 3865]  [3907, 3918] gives 0.25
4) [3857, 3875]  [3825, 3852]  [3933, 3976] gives -0.23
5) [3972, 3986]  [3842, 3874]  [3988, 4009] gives 0.28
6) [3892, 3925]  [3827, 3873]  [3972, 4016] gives 0.01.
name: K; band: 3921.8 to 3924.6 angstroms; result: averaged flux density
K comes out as 9.04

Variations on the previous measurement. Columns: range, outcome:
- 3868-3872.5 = 10.5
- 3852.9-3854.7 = 10.4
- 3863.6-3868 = 9.26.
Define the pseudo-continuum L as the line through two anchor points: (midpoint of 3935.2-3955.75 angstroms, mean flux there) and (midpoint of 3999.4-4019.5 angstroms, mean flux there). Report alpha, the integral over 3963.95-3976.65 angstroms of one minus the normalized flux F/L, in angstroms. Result 3.3 angstroms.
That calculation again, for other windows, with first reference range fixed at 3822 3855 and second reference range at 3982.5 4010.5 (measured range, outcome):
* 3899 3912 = 0.0 angstroms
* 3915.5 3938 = 1.0 angstroms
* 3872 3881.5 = -0.6 angstroms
